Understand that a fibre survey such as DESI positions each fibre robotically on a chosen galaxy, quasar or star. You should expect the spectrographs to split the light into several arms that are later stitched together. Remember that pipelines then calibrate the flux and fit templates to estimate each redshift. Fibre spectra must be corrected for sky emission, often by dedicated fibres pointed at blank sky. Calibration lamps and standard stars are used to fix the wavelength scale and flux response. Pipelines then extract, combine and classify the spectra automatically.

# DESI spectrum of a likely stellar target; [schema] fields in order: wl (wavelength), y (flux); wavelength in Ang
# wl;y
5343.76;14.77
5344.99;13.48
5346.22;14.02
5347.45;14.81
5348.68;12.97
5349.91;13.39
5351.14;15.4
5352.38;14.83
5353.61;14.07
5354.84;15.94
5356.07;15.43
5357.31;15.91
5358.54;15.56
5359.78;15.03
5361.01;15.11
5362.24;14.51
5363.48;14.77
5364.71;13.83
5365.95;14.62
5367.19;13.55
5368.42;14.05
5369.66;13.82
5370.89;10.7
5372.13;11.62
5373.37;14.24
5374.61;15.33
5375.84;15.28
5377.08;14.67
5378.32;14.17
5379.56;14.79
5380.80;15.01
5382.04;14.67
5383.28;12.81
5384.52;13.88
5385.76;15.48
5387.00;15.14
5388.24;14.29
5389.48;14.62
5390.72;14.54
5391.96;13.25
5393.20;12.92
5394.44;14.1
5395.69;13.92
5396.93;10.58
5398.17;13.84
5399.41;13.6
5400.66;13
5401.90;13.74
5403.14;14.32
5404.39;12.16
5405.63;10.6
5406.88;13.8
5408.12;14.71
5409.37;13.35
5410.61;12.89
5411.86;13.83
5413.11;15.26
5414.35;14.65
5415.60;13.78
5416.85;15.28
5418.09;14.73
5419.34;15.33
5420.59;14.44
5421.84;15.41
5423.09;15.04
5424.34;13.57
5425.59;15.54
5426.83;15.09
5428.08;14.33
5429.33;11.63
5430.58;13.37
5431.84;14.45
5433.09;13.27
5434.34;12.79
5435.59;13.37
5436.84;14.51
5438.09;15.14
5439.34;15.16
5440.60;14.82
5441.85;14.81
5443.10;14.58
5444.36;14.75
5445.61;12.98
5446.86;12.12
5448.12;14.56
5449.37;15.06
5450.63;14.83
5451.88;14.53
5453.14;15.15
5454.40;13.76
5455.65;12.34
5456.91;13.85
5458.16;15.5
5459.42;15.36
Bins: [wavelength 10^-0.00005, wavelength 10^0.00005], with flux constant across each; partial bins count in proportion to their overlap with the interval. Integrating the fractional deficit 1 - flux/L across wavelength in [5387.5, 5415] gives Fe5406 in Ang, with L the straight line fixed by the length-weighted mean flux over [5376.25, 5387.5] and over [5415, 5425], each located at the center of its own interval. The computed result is 1.98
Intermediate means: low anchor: 14.5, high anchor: 14.7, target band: 13.6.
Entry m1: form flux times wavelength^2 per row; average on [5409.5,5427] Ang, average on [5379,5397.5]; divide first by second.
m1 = 1.05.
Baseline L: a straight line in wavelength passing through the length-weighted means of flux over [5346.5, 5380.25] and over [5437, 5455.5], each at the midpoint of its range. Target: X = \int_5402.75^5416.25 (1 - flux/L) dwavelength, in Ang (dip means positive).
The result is 0.8 Ang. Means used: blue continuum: 14.4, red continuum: 14.4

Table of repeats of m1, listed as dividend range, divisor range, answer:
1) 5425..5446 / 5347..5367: 0.99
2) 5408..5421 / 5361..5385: 1.04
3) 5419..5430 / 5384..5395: 1.03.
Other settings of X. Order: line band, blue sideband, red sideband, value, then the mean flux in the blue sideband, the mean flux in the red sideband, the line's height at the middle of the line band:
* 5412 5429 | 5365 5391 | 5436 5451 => -0.47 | 14.1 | 14.4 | 14.3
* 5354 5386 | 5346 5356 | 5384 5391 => 0.44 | 14.5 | 14.7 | 14.6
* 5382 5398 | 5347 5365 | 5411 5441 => 0.82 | 14.8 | 14.3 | 14.6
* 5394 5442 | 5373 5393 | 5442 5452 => 1.26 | 14.5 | 14.2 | 14.3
